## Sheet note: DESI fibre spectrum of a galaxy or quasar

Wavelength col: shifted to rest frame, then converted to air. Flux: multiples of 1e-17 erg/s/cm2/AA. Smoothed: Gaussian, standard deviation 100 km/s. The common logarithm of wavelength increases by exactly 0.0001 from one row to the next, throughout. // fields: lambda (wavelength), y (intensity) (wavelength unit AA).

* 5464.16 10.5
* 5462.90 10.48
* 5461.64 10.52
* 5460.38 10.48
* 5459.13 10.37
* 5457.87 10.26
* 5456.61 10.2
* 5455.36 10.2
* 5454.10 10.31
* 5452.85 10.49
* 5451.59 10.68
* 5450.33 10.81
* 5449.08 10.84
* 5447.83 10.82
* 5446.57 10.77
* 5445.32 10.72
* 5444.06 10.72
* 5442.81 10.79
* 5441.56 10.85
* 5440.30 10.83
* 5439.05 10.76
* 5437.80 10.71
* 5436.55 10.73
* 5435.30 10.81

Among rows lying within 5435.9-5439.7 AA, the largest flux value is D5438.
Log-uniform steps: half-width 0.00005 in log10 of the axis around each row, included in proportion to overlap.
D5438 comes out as 10.76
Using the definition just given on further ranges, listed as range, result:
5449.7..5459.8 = 10.81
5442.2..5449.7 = 10.84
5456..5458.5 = 10.26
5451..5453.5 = 10.68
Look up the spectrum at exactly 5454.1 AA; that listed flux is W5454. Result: 10.31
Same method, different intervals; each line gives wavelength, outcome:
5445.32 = 10.72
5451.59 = 10.68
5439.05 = 10.76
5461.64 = 10.52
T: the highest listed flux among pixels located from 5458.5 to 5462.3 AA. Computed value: 10.52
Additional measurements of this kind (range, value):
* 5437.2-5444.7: 10.85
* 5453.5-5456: 10.31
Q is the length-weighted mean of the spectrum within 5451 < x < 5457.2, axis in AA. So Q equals 10.4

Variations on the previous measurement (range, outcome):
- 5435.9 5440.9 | 10.8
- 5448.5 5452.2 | 10.8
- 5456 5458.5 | 10.2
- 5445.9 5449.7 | 10.8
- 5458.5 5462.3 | 10.5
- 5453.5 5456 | 10.3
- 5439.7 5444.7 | 10.8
